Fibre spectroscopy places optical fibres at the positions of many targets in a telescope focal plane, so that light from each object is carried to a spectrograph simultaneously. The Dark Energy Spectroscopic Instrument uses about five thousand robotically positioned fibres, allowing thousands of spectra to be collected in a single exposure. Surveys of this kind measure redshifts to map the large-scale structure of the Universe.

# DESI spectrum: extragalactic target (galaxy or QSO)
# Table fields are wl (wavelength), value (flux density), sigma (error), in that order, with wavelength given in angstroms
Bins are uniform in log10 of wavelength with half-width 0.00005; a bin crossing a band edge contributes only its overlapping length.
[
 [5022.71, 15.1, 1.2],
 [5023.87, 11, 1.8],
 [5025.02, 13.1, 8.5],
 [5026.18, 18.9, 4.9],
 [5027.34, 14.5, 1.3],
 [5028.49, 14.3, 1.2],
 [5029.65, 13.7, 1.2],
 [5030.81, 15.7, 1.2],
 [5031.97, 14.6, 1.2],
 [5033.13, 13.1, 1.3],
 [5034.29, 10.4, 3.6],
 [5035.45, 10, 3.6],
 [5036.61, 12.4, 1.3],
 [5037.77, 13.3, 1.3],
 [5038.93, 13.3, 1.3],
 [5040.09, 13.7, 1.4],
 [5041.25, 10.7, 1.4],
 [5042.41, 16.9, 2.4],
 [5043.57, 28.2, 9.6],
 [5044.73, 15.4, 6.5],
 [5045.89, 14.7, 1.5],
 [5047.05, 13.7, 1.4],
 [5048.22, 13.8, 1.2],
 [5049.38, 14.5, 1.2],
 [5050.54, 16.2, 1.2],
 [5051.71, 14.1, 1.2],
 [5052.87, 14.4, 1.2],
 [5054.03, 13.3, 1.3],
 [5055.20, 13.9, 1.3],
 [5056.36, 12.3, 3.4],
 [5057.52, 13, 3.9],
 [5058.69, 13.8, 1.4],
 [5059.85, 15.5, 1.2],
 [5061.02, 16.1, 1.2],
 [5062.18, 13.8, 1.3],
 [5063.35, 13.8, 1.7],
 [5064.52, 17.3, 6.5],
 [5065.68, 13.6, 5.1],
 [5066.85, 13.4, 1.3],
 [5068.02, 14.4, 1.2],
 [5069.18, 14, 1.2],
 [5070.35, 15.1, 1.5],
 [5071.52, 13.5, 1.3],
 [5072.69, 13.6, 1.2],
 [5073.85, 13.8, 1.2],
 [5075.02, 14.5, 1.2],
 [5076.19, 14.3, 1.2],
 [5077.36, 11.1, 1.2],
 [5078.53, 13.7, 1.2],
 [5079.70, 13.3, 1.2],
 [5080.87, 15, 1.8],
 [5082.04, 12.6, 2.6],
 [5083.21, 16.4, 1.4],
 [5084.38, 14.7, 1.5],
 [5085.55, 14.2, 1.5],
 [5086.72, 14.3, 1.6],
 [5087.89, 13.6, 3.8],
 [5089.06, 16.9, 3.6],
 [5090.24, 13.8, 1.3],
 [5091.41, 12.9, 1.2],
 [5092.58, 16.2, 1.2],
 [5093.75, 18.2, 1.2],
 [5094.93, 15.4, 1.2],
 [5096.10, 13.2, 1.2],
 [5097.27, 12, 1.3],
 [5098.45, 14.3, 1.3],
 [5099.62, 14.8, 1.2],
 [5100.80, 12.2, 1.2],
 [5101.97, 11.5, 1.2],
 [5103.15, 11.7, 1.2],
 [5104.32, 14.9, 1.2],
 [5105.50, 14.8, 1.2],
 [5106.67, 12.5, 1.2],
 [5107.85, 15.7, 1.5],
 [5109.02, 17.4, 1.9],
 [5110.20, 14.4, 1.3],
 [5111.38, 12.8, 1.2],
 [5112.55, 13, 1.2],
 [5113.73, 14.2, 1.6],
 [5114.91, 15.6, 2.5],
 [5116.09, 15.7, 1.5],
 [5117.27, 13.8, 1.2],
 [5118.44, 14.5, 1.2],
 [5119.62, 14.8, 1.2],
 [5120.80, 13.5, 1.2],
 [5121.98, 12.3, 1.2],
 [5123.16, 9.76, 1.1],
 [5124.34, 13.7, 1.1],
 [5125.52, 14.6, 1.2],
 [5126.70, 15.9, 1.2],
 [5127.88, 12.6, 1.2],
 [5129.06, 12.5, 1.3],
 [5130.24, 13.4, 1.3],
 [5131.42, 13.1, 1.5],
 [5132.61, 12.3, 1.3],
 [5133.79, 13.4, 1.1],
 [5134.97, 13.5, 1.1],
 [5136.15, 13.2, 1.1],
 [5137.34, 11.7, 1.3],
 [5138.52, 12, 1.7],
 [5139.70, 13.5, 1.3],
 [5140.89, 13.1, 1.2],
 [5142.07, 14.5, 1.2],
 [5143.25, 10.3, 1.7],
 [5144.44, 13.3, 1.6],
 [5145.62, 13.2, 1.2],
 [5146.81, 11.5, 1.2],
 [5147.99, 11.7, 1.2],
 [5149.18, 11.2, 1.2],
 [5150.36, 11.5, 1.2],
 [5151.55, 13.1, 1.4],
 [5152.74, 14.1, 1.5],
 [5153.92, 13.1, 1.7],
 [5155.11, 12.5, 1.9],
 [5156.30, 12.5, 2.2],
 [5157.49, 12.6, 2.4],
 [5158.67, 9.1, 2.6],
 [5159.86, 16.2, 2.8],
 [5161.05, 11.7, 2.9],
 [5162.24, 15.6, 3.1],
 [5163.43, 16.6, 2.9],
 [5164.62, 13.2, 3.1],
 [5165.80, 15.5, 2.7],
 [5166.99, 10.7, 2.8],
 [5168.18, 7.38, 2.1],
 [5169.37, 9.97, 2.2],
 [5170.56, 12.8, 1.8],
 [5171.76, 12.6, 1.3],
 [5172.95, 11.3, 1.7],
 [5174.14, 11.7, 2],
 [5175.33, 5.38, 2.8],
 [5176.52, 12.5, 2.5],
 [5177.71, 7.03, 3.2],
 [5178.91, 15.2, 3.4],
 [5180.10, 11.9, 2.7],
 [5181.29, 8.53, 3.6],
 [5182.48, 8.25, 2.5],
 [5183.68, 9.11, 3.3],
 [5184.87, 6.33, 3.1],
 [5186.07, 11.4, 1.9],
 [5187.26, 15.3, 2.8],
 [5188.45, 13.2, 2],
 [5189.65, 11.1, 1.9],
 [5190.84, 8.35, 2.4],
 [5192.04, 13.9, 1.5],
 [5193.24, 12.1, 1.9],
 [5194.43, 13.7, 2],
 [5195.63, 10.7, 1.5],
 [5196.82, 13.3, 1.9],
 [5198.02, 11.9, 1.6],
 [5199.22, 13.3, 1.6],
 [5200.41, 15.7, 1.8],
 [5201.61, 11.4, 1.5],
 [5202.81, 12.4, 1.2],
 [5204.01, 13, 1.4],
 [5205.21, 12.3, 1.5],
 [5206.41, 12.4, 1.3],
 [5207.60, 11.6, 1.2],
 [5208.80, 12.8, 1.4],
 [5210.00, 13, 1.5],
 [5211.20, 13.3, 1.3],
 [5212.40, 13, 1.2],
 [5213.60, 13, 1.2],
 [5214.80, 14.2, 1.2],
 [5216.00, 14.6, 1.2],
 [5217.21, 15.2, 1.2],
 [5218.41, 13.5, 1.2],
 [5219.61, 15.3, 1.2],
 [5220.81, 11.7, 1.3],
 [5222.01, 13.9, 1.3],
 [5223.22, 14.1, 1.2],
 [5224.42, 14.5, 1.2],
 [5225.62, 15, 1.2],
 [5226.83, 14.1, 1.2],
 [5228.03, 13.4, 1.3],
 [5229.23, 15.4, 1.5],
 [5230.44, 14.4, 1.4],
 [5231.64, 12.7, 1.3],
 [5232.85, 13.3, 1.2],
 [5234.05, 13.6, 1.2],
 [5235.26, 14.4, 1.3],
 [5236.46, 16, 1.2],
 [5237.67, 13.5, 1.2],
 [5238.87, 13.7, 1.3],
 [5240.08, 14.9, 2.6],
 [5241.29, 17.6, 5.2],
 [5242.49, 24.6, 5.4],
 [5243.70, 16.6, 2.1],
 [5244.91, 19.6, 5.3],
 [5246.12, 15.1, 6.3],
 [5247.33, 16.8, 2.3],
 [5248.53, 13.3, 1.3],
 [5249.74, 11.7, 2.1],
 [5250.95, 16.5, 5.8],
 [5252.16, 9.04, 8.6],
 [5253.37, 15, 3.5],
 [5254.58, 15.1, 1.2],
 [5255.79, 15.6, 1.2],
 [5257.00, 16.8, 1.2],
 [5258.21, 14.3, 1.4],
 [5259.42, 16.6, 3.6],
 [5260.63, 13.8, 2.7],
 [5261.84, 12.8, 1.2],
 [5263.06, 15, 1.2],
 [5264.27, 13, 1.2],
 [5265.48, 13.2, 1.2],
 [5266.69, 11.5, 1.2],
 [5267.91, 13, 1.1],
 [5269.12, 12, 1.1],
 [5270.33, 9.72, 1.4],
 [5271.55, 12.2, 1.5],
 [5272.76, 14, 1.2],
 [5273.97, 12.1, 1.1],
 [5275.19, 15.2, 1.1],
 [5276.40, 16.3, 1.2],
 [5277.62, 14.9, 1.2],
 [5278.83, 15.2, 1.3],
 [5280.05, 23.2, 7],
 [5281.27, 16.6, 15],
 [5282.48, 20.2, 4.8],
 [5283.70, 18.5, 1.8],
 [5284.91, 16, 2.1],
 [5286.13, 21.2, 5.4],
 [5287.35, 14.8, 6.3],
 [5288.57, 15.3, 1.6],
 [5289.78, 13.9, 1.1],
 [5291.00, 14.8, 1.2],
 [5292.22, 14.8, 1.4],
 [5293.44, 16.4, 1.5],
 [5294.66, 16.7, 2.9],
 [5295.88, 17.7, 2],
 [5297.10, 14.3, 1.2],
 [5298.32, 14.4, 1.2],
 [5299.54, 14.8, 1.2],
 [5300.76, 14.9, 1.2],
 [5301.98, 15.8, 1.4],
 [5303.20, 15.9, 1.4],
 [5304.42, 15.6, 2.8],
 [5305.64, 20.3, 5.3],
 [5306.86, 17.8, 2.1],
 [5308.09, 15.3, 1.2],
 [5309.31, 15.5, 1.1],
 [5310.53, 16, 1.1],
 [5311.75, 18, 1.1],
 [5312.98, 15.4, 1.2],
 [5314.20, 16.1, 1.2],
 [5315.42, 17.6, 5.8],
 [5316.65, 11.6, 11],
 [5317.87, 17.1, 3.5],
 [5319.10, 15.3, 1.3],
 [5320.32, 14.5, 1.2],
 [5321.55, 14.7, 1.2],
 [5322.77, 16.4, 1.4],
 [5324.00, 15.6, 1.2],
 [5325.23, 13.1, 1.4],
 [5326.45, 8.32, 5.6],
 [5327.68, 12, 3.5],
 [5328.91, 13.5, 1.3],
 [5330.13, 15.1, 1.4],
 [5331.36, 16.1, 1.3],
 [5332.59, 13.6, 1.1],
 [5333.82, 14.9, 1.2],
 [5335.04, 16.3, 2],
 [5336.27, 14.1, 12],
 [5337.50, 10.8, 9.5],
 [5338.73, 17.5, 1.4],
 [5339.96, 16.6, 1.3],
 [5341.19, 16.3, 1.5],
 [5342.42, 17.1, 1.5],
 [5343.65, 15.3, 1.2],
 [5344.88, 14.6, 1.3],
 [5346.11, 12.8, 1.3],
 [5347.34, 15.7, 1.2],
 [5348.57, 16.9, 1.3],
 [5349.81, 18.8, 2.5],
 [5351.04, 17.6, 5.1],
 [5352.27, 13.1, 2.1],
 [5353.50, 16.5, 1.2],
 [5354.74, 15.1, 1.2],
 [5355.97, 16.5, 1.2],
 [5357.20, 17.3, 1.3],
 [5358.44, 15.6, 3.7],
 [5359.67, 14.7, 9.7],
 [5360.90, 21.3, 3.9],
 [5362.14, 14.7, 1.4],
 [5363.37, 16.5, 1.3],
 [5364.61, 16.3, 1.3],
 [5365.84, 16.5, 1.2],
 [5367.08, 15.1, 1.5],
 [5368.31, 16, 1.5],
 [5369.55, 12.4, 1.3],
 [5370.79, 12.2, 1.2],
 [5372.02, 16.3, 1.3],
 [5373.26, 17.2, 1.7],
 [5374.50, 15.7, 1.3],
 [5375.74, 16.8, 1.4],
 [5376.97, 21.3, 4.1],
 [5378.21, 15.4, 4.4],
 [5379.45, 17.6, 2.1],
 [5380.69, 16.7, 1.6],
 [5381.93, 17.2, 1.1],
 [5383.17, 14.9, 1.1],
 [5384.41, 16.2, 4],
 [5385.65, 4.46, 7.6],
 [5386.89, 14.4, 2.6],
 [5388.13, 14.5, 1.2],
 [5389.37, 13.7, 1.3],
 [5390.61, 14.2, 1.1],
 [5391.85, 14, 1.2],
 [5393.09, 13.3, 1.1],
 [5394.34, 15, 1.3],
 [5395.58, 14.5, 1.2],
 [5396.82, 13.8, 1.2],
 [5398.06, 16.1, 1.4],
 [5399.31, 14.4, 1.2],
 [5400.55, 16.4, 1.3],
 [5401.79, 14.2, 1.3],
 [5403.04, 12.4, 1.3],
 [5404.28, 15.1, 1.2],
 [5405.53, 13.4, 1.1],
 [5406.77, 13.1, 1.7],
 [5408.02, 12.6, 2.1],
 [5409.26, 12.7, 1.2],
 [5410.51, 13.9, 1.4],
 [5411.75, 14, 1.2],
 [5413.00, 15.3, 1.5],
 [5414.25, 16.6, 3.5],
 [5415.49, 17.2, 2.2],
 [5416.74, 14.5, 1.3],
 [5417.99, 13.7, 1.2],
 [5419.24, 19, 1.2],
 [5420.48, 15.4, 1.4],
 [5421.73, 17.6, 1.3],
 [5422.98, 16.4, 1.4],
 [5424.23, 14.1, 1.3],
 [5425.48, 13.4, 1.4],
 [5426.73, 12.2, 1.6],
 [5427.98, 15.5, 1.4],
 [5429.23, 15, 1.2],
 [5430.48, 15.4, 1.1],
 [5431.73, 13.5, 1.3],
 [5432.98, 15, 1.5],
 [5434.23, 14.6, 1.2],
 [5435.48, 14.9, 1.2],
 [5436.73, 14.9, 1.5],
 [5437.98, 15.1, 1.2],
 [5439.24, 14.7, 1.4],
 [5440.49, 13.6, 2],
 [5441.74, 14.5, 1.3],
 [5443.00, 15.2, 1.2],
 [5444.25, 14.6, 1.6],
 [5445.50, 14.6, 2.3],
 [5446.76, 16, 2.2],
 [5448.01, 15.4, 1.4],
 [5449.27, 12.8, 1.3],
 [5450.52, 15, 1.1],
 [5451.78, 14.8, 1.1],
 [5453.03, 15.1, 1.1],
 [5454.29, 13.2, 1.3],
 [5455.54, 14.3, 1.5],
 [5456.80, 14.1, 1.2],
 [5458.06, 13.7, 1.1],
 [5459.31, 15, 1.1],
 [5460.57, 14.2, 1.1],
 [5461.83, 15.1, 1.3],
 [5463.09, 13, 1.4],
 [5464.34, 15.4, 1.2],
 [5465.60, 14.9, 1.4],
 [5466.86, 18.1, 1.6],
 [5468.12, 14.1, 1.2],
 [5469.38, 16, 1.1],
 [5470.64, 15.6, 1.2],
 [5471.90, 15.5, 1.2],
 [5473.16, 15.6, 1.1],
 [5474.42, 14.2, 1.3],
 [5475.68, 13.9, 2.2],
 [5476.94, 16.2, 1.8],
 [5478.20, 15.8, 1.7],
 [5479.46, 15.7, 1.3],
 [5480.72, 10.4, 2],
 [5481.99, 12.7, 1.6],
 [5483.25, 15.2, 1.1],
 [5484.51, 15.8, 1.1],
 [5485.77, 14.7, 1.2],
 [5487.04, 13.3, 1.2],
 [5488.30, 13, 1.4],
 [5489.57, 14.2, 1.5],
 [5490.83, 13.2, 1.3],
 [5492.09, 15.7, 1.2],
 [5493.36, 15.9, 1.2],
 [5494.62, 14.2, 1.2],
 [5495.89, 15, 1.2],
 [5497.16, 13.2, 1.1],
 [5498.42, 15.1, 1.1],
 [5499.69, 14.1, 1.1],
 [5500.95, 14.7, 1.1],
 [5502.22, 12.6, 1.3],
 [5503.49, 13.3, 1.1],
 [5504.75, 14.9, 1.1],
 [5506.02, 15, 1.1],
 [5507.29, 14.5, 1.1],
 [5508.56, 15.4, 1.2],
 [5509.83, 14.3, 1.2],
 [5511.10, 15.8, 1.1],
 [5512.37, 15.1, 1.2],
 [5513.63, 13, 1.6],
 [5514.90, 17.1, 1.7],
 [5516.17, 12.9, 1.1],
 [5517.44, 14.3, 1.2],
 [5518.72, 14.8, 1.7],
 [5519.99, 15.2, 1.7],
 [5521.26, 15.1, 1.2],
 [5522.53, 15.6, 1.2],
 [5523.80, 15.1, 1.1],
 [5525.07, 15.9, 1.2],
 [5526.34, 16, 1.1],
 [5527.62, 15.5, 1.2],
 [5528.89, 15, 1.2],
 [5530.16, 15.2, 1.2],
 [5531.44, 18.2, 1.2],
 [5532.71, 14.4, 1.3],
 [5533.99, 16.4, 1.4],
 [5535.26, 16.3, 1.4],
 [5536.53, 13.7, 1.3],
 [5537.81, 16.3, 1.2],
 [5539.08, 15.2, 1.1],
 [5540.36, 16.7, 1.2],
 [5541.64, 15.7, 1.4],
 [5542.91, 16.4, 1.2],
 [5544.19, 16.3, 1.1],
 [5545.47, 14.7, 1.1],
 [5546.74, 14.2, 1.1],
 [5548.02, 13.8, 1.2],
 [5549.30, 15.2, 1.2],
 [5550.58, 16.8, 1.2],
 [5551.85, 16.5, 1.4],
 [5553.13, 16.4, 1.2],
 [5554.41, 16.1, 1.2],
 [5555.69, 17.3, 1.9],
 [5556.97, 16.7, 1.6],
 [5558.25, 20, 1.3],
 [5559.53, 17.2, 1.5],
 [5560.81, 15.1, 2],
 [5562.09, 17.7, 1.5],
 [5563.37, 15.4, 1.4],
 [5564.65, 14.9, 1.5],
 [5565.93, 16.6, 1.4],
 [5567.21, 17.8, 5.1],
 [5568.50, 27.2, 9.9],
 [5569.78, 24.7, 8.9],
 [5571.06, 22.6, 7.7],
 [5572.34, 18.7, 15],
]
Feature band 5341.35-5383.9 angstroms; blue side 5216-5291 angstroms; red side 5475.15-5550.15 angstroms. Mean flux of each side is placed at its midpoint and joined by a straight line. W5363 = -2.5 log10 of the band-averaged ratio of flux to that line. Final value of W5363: -0.08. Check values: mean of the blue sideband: 14.9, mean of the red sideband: 14.9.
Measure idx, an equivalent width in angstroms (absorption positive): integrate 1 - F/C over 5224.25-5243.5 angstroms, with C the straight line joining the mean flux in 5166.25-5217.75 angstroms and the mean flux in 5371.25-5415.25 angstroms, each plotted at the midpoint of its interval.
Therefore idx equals -4.2 angstroms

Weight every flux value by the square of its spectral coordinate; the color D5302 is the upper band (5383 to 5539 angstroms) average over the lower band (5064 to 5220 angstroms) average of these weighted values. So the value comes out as 1.3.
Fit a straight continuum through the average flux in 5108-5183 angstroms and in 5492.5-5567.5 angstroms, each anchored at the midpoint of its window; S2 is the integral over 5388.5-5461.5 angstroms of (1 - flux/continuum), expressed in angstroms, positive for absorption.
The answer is 0.4 angstroms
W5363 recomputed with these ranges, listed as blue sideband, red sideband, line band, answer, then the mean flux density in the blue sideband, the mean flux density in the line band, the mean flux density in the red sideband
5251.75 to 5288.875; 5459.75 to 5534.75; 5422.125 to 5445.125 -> 0.02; 14.9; 14.6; 14.8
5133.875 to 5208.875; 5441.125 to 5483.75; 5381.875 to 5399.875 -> 0.01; 12.1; 13.9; 14.7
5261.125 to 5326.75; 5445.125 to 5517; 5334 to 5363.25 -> -0.06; 15.3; 15.9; 14.6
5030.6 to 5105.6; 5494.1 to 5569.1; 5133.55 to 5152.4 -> 0.15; 14.2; 12.5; 15.6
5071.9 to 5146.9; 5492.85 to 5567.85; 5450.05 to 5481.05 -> 0.03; 13.7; 14.8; 15.5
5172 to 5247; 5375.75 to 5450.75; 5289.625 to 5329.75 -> -0.10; 13.2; 15.3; 14.8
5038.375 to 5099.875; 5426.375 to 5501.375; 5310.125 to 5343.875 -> -0.03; 14.5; 15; 14.6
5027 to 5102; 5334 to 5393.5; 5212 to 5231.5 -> 0.06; 14.2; 14.1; 15.5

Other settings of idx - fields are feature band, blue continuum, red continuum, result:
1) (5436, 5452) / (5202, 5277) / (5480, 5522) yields -0.4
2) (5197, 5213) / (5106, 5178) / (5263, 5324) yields 1.3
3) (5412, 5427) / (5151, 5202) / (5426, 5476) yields -1.2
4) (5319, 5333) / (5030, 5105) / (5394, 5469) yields 0.6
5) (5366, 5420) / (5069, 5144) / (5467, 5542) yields -0.9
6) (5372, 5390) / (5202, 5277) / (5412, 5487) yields -1.0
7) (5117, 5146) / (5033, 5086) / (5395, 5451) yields 2.4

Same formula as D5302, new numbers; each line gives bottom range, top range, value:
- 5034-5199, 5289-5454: 1.26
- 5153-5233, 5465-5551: 1.35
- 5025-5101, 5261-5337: 1.16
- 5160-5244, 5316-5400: 1.24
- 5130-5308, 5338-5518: 1.17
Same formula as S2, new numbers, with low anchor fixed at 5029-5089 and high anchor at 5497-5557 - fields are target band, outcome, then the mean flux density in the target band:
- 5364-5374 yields -0.23 angstroms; 15.3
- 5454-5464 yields 0.64 angstroms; 14.2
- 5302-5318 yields -1.62 angstroms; 16.3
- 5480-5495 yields 1.12 angstroms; 14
